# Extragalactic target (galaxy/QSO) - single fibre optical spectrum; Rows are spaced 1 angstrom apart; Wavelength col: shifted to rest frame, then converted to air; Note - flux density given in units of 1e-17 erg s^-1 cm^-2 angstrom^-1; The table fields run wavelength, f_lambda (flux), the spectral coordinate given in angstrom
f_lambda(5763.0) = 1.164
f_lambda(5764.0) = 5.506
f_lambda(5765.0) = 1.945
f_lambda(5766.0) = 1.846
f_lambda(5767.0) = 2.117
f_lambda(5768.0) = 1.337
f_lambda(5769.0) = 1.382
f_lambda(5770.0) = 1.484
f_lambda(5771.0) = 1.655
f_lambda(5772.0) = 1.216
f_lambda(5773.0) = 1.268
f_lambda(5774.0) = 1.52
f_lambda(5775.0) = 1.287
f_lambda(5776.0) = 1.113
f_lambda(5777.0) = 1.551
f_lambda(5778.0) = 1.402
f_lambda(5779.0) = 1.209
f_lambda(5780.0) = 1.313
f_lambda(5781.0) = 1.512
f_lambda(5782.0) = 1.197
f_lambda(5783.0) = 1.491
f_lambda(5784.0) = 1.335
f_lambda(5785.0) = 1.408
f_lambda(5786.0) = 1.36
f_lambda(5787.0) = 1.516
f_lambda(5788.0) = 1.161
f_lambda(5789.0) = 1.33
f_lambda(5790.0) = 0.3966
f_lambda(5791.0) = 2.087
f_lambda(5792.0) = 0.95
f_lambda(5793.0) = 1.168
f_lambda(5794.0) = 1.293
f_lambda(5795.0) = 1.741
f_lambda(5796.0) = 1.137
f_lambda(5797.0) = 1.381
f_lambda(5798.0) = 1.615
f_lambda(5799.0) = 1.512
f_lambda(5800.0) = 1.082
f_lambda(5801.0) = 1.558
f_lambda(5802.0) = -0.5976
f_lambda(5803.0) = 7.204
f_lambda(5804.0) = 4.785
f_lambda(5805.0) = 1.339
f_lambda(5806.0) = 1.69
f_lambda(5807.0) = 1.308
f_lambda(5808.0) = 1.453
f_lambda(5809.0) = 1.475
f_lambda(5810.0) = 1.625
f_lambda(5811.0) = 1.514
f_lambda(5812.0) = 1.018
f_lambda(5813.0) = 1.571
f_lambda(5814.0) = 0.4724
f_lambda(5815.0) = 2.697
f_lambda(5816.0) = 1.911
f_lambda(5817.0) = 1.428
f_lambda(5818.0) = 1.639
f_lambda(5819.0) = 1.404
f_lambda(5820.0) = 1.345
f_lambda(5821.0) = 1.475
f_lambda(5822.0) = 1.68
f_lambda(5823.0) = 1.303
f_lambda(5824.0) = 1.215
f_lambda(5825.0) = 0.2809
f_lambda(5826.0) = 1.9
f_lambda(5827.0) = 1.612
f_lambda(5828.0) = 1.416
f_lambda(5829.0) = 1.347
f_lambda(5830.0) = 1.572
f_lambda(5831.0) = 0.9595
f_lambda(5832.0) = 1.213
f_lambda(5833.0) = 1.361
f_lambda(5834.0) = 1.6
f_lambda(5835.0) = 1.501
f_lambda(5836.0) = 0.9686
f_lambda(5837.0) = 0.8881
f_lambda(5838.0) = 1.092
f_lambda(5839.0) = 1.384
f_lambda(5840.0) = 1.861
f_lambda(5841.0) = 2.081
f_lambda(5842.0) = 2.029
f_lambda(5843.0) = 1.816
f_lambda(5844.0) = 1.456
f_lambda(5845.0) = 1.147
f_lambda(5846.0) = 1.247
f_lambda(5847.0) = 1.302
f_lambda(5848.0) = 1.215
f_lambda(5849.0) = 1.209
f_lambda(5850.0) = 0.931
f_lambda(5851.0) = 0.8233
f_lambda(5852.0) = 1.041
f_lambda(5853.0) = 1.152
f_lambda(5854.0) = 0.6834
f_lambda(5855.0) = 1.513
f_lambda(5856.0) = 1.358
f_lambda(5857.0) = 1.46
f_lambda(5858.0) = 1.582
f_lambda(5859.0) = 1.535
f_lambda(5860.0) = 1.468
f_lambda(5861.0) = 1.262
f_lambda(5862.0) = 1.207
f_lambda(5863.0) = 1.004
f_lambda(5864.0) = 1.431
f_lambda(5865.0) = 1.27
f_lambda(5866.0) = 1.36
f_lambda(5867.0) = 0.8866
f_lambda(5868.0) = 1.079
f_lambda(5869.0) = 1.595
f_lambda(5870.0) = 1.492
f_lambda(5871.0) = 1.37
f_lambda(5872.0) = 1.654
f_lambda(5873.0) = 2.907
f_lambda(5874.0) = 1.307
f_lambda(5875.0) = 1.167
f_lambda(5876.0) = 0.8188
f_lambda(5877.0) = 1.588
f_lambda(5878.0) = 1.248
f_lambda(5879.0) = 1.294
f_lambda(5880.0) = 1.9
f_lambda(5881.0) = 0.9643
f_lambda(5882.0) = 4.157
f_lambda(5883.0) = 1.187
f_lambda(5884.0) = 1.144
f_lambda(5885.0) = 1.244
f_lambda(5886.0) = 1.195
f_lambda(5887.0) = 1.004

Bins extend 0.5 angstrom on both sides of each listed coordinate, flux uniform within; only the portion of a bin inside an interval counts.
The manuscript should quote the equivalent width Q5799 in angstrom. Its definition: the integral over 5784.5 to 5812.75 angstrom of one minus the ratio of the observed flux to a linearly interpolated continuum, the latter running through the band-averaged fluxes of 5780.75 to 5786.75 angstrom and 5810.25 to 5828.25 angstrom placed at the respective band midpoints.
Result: -4.32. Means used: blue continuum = 1.38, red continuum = 1.44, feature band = 1.62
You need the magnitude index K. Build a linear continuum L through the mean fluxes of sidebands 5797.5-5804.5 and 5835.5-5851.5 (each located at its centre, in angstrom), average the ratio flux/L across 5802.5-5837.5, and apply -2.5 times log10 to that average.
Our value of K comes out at 0.20 mag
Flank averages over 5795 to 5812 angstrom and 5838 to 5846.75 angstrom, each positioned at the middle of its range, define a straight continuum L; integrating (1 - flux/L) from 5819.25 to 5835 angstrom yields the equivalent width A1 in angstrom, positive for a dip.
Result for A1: 3.1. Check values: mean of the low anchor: 1.85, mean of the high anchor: 1.59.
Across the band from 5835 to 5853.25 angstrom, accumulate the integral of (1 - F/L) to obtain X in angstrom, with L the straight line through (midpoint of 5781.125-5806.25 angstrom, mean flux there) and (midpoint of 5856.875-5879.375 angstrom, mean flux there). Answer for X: 1.88 angstrom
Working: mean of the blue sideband 1.64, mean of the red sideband 1.39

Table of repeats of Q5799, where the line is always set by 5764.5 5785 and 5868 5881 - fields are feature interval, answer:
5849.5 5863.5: 2.5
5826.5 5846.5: 0.7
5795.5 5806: -4.4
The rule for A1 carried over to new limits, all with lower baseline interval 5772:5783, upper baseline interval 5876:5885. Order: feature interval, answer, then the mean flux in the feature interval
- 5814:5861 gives 3.6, 1.38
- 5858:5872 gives 2.2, 1.33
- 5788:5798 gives 0.7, 1.29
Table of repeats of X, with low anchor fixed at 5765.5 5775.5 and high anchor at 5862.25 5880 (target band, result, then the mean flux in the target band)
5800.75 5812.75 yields -4.6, 2.03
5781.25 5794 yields 1.7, 1.29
